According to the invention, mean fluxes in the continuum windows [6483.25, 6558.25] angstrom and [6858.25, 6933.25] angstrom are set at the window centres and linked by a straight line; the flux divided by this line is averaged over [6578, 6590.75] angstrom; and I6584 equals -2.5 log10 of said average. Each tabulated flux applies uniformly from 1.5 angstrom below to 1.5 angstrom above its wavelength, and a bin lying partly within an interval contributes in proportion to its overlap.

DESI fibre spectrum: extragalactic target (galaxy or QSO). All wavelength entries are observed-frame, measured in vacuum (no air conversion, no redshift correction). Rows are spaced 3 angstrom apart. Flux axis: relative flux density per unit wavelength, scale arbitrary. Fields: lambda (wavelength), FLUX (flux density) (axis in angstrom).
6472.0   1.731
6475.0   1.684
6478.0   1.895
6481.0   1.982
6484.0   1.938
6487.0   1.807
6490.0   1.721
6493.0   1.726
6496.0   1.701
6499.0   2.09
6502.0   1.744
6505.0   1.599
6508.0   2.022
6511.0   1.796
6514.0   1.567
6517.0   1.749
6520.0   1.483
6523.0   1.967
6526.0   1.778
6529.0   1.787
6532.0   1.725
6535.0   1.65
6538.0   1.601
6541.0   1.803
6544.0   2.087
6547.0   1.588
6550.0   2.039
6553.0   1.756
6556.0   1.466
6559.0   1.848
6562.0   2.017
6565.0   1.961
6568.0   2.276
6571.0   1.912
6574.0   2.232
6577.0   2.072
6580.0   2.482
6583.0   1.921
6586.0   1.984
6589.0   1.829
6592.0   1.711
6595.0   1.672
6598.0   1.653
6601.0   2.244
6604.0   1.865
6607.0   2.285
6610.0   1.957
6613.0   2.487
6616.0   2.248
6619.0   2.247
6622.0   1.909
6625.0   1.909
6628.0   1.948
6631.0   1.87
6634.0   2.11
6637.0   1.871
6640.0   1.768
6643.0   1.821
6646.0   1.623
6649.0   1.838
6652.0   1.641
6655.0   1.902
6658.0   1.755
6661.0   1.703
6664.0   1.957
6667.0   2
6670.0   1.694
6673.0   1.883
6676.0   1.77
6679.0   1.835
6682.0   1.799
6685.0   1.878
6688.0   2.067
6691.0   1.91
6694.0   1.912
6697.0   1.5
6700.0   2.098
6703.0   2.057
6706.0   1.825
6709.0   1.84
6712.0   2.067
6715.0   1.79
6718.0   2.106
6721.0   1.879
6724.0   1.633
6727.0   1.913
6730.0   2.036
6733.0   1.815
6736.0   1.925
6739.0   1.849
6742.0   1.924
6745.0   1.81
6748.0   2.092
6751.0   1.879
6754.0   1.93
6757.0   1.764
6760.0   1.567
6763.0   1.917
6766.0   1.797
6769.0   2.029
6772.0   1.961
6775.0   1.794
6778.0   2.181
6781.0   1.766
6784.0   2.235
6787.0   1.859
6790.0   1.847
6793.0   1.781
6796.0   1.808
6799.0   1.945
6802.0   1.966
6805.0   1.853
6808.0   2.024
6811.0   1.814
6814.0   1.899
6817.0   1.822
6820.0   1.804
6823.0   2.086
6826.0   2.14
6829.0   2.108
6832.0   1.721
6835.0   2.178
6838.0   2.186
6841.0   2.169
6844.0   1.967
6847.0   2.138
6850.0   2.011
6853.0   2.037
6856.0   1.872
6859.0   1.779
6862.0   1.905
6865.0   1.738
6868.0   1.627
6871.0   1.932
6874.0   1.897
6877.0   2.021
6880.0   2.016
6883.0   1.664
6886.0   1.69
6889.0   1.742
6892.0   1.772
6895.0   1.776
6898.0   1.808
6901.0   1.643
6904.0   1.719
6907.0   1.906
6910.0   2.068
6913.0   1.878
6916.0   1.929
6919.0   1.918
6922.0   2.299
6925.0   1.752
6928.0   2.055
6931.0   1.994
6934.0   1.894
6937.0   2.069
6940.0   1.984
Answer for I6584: -0.15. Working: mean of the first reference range 1.77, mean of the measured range 2.05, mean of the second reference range 1.86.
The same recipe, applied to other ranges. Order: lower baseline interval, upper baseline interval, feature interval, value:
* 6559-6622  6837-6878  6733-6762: 0.07 mag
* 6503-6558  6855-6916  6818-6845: -0.13 mag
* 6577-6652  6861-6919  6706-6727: 0.02 mag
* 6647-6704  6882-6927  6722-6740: -0.01 mag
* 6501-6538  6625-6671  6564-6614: -0.14 mag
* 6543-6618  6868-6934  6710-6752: 0.01 mag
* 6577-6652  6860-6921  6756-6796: 0.00 mag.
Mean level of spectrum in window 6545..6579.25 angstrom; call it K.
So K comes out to 1.94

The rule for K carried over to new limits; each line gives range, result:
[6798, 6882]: 1.95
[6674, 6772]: 1.88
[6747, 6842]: 1.93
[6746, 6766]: 1.85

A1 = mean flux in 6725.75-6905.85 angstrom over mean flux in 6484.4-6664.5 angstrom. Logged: 1.0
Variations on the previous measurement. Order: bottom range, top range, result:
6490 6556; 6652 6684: 1.03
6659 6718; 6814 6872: 1.04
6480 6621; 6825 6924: 1.01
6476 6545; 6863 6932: 1.04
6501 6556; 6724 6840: 1.09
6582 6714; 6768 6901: 1.00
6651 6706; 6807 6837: 1.06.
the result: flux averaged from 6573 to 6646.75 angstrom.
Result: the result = 1.99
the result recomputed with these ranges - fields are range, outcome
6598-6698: 1.91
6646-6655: 1.75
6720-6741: 1.87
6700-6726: 1.91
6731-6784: 1.89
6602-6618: 2.17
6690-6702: 1.86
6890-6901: 1.76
